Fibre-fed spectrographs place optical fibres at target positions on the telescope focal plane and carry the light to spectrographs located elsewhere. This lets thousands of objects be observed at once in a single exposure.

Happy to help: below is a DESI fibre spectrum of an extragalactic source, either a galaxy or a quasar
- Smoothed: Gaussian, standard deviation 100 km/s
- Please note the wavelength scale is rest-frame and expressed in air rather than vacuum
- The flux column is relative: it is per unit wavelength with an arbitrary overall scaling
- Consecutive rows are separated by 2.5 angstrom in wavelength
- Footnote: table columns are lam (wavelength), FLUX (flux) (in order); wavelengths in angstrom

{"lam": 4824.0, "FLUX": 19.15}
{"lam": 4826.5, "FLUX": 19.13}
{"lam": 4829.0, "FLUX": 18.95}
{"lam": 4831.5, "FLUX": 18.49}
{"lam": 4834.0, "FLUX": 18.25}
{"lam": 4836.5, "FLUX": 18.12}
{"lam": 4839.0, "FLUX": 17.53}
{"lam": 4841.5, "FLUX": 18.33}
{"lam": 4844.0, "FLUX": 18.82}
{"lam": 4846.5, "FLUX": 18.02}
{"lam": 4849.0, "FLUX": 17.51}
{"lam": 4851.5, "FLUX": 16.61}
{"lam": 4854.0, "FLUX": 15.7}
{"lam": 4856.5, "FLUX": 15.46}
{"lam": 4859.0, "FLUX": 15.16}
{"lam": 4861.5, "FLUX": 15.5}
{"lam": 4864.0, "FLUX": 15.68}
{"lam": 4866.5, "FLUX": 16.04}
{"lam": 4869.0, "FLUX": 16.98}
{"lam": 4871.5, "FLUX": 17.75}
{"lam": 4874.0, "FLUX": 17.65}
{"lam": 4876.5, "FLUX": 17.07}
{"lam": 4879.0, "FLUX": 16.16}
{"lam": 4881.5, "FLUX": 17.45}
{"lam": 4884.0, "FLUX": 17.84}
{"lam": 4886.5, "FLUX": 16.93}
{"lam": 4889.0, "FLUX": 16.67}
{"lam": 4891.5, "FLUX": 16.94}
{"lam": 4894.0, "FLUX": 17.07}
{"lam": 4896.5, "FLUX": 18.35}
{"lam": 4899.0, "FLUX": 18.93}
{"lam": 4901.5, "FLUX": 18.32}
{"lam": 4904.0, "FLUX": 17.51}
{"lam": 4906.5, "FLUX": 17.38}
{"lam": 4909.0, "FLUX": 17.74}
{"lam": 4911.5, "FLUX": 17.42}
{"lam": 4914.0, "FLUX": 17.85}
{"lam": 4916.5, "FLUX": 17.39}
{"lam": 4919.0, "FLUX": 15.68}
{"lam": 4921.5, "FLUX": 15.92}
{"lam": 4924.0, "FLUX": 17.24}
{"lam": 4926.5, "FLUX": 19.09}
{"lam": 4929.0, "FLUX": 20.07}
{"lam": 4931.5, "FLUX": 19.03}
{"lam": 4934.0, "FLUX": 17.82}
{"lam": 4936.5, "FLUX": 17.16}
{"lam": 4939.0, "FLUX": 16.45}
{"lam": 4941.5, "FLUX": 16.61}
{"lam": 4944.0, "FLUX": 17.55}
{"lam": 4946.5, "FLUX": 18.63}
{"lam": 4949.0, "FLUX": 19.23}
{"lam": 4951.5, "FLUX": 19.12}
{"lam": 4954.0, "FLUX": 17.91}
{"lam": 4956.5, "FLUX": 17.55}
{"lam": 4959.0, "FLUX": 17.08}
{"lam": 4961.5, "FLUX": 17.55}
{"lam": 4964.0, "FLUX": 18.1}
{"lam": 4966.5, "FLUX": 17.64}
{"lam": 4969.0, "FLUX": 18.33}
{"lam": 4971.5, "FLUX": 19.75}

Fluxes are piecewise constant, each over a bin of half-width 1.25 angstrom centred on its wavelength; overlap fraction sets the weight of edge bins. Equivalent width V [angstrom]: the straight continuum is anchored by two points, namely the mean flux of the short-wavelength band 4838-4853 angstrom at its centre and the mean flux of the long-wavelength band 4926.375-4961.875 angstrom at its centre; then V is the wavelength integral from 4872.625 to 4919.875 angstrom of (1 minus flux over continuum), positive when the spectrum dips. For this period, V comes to 1.3 angstrom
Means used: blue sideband 17.8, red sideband 18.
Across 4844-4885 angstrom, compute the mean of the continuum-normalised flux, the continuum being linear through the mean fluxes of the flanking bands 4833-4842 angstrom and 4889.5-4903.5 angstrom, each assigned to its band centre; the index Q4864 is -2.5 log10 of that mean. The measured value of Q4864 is 0.08 mag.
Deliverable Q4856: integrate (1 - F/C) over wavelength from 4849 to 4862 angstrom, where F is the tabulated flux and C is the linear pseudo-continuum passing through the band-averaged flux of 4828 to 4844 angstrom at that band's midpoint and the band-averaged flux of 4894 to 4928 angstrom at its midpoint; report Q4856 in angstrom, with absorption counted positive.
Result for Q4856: 1.6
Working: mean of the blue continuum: 18.3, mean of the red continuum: 17.6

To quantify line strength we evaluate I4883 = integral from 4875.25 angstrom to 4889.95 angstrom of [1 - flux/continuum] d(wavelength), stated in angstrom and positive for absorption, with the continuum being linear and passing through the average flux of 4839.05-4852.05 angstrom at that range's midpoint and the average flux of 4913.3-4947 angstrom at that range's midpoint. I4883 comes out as 0.6 angstrom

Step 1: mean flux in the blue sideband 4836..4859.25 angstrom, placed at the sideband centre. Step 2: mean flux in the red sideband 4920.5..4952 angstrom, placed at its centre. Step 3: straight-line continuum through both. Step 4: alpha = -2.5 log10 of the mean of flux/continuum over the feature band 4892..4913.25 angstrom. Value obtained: -0.008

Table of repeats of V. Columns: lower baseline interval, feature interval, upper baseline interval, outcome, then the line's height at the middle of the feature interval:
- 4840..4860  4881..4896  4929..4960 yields 0.2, 17.4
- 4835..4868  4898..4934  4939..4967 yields -0.7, 17.5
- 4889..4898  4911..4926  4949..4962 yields 0.5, 17.6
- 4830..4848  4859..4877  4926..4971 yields 1.6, 18.2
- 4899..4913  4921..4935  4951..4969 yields -0.4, 17.8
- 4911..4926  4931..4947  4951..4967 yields -0.1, 17.4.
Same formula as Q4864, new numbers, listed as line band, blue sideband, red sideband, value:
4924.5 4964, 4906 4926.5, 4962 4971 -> -0.020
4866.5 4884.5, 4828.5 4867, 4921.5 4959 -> 0.014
